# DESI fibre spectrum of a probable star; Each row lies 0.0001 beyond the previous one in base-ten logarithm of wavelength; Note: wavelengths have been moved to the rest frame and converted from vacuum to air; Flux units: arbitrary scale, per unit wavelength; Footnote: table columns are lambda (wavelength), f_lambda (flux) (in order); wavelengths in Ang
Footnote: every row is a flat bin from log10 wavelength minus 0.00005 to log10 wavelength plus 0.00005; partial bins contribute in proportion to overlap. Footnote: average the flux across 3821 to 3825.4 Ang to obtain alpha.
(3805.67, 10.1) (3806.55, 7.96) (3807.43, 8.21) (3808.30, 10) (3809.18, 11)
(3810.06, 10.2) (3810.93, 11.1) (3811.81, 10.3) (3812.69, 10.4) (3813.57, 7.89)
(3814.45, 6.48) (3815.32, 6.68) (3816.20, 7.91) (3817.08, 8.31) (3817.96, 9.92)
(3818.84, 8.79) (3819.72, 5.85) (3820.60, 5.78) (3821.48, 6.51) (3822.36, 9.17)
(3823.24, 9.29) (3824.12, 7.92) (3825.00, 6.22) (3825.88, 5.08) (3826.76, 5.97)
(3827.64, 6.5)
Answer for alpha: 7.82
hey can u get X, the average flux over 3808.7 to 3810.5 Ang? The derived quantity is 10.6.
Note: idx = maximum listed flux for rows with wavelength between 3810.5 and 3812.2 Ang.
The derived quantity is 11.1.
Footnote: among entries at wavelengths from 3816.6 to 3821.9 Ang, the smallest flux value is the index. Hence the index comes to 5.78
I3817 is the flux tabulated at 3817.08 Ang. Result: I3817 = 8.31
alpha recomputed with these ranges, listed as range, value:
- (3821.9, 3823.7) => 9.19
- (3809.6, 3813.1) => 10.5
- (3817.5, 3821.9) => 7.37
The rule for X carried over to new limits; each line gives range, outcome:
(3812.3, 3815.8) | 7.83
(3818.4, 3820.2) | 7.28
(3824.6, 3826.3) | 5.65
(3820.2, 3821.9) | 6.15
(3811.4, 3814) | 9.51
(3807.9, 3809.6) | 10.5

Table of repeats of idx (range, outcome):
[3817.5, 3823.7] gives 9.92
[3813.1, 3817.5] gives 8.31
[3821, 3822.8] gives 9.17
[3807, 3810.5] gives 11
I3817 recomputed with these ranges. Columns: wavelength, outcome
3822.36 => 9.17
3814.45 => 6.48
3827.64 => 6.5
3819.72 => 5.85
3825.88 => 5.08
